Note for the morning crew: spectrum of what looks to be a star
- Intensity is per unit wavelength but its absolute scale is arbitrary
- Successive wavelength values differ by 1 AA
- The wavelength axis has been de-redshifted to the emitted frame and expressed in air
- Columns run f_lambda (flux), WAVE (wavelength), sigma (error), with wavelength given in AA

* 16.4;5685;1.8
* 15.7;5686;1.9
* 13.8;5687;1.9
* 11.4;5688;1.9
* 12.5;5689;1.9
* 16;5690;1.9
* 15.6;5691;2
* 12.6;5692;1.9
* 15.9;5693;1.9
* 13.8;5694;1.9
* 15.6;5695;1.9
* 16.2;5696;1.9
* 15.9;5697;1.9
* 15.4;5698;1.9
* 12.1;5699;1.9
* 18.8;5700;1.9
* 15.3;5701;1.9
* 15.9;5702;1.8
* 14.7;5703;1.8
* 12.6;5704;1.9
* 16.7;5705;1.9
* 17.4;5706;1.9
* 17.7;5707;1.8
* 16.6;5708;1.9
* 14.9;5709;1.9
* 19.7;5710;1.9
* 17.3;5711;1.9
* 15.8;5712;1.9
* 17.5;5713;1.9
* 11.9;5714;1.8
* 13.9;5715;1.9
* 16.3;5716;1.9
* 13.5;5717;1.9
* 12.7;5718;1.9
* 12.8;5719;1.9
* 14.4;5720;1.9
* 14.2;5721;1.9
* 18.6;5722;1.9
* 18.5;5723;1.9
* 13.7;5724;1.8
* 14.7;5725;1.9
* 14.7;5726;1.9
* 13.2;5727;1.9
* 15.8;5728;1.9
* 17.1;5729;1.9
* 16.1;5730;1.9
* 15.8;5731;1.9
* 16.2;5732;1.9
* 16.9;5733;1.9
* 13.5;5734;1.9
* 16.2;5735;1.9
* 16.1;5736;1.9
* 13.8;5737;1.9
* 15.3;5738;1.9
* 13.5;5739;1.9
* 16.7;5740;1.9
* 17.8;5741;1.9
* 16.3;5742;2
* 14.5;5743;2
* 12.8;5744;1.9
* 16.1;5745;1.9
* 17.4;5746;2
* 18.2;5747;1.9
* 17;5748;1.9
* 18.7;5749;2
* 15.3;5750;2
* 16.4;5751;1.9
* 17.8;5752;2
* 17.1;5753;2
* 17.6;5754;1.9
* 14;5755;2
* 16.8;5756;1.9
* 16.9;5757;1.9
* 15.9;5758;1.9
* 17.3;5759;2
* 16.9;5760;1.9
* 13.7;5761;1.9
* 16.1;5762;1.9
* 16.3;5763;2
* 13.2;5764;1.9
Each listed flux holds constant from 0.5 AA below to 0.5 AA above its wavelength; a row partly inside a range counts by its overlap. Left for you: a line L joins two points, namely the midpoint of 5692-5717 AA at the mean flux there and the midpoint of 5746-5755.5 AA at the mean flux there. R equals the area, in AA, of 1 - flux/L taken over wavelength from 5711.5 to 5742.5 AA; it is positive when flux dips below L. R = 1.9 AA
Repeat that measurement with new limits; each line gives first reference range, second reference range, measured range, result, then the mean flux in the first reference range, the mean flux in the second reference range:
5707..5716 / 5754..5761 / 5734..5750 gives 0.23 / 16.1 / 16.2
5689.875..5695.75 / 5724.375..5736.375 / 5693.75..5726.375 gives -0.62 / 14.9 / 15.5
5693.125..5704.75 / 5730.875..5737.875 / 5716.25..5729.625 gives 0.37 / 15.2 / 15.5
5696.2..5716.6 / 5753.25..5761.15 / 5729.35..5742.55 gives 0.30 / 15.8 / 16.3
